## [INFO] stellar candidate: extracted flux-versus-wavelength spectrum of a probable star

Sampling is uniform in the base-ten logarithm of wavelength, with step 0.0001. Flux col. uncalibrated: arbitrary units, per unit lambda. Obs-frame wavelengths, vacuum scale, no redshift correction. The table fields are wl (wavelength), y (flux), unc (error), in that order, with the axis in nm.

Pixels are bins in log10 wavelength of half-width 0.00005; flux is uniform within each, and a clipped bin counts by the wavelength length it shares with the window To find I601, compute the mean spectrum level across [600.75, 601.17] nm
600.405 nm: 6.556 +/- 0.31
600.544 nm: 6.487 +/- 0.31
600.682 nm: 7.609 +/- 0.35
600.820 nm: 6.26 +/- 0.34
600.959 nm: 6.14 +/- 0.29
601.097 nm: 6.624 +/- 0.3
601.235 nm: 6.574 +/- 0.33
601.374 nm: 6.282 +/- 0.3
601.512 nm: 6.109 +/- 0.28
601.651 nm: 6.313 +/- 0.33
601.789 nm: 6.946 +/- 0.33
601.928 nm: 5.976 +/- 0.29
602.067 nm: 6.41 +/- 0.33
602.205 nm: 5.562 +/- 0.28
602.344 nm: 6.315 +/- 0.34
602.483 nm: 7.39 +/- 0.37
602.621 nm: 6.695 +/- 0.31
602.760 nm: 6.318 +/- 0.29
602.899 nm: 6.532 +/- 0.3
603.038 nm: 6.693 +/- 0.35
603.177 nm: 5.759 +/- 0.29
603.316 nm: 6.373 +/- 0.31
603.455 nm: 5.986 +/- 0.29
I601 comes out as 6.35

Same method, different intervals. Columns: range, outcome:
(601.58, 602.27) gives 6.24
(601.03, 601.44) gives 6.49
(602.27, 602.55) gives 6.81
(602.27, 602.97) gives 6.64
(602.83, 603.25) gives 6.32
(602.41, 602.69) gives 7.05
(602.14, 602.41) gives 5.93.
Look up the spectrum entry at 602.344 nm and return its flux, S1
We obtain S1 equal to 6.315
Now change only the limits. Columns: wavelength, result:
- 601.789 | 6.946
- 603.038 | 6.693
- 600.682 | 7.609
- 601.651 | 6.313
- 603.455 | 5.986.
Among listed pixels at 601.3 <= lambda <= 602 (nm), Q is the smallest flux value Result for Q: 5.976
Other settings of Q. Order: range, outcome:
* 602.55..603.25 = 5.759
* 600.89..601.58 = 6.109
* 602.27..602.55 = 6.315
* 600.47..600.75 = 6.487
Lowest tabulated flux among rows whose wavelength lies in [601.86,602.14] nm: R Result 5.976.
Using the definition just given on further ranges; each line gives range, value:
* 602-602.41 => 5.562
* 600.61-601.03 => 6.14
